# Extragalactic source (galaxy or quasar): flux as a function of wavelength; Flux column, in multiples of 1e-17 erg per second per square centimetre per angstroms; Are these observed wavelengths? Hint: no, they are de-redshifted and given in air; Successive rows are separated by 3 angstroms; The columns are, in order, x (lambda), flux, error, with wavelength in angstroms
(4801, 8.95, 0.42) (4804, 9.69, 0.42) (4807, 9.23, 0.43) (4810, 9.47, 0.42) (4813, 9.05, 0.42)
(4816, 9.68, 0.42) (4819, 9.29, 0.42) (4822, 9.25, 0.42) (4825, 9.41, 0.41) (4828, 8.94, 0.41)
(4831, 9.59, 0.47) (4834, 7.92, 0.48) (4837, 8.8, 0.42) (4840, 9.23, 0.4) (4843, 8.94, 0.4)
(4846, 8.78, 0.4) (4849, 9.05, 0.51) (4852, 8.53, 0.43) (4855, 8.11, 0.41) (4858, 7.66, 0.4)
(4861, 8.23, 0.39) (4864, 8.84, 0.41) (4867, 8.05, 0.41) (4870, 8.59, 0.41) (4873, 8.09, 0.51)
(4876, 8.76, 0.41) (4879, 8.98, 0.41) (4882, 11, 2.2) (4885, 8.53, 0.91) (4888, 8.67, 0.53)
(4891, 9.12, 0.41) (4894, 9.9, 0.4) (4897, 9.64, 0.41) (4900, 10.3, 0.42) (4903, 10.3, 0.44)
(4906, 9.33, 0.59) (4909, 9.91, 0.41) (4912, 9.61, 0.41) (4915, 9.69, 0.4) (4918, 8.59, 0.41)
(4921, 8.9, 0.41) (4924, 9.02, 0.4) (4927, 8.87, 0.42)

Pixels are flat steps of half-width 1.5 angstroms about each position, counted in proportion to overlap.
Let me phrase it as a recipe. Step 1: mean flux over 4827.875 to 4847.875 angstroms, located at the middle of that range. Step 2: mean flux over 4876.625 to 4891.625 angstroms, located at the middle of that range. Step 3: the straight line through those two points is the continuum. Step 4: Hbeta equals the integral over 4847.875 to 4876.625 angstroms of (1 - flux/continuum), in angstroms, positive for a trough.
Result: 2.22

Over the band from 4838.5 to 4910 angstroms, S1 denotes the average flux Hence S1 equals 9.02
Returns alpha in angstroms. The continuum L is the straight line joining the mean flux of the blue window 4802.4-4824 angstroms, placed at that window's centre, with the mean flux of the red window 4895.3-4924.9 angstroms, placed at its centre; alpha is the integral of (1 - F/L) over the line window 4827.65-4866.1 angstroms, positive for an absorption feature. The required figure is 3.2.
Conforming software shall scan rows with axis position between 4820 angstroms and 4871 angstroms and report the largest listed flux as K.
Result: 9.59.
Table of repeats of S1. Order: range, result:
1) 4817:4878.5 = 8.72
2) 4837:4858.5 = 8.67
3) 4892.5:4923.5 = 9.6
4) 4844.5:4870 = 8.42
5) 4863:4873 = 8.42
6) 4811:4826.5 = 9.34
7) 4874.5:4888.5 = 9.22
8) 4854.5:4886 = 8.64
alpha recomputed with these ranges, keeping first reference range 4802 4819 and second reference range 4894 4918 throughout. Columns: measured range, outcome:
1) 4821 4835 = 0.61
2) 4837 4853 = 1.04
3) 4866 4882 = 1.48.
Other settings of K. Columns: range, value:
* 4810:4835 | 9.68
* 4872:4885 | 11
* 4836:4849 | 9.23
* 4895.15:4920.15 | 10.3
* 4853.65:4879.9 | 8.98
